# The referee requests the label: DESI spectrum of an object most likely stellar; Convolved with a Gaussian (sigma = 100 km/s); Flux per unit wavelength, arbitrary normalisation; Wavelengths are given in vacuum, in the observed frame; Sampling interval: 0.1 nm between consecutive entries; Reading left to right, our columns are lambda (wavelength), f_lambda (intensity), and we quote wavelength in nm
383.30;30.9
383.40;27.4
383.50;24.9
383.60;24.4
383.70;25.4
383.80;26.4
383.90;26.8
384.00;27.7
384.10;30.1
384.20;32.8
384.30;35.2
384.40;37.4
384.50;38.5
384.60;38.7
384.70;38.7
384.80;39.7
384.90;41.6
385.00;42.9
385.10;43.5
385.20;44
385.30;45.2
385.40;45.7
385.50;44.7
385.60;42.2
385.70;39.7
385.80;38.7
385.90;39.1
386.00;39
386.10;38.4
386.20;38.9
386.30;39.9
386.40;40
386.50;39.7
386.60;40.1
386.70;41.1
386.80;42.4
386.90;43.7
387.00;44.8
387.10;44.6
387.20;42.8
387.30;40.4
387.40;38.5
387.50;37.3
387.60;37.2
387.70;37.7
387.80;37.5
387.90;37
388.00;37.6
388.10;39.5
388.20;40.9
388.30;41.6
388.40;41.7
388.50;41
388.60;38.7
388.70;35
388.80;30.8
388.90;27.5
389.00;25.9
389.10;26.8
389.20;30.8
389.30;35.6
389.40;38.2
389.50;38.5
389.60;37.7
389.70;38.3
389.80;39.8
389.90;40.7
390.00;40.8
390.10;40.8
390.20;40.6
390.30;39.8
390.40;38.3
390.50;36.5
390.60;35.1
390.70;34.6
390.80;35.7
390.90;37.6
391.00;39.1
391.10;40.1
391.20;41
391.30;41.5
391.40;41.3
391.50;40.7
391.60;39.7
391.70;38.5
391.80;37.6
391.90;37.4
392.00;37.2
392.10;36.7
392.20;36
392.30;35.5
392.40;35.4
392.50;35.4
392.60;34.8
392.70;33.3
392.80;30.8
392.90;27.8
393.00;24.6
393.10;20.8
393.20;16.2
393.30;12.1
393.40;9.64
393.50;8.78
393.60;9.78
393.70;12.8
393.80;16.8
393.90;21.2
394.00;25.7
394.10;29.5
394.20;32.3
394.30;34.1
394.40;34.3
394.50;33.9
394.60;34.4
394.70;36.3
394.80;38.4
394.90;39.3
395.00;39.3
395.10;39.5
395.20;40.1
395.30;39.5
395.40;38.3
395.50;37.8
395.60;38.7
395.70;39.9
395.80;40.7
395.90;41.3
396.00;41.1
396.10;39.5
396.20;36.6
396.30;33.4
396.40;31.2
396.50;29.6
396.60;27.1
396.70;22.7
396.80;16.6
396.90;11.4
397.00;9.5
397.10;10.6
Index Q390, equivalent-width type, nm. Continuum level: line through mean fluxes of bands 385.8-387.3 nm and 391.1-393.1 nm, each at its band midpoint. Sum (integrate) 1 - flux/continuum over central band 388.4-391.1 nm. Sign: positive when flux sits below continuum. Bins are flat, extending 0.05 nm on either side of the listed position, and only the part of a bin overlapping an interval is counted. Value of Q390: 0.10 nm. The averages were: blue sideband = 40.9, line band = 36.5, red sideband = 35.8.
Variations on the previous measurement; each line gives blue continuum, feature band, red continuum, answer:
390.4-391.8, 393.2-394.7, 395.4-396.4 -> 0.61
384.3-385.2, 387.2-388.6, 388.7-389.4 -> -0.26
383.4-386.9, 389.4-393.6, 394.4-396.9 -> 0.23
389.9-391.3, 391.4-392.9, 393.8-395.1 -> 0.00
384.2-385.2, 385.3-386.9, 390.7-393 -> -0.08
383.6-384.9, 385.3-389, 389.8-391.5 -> -0.39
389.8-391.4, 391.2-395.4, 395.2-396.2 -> 0.86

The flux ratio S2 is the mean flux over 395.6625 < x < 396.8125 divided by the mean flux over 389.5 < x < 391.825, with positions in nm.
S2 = 0.9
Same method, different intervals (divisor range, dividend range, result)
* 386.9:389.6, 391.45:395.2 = 0.80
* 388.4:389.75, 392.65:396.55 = 0.88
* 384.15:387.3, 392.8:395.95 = 0.72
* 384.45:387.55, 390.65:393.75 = 0.76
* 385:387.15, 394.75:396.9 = 0.84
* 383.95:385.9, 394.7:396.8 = 0.92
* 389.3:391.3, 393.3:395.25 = 0.72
